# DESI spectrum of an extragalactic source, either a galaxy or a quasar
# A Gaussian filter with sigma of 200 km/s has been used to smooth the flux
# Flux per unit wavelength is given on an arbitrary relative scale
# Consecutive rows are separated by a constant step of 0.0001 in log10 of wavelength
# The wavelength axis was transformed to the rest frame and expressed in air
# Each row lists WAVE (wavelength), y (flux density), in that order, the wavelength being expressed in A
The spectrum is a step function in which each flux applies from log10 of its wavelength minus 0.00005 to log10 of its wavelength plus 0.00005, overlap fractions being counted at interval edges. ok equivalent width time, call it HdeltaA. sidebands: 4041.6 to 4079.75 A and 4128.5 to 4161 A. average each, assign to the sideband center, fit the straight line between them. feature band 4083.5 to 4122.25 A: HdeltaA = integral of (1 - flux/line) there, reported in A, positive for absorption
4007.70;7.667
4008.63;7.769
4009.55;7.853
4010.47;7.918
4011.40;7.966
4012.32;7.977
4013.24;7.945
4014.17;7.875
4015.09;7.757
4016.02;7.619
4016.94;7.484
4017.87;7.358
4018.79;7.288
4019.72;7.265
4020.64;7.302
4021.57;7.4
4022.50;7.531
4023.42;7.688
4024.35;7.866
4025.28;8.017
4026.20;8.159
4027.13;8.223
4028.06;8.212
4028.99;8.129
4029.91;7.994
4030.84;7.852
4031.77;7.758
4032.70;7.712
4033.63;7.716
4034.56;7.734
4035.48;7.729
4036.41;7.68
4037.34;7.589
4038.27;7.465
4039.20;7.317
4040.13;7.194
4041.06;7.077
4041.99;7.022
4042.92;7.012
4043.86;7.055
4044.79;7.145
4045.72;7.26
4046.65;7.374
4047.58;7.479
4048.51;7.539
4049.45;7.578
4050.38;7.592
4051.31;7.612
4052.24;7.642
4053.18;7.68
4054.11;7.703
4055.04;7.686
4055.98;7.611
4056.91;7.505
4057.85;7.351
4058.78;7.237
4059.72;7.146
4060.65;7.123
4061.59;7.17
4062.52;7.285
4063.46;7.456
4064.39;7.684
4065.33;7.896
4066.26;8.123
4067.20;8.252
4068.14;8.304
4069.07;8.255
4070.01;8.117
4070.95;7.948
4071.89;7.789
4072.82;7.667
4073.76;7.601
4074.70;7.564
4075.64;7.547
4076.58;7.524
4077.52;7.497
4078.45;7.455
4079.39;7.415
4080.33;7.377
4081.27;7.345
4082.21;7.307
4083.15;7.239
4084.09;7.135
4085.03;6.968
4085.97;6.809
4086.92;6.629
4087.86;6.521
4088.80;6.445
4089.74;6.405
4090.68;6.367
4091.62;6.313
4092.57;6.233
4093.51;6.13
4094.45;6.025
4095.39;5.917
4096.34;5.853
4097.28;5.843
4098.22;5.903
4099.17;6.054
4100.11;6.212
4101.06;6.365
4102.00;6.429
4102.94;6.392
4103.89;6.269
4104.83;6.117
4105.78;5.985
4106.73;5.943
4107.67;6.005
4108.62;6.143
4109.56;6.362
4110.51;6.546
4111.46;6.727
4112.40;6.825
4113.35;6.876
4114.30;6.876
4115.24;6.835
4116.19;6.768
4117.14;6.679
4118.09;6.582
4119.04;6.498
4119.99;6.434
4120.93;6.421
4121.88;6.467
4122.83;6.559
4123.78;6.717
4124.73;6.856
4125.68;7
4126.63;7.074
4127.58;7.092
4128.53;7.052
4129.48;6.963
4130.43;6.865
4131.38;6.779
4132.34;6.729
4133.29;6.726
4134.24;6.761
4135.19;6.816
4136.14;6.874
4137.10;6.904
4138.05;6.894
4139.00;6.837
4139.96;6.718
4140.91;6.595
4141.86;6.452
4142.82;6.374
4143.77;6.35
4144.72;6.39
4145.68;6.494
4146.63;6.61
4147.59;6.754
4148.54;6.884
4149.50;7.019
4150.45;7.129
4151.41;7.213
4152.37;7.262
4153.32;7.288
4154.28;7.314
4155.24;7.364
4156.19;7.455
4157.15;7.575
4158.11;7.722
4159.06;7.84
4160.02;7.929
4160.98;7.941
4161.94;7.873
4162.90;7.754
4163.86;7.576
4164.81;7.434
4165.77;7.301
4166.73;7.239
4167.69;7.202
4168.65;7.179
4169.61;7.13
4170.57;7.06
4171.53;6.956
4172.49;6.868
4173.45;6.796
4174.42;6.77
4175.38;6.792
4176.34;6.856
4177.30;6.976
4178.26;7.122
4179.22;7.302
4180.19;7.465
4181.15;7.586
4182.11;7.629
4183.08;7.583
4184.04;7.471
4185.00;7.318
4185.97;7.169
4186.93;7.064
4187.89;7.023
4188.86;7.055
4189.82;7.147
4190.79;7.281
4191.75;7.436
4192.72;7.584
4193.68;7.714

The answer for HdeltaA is 4.6 A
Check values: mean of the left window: 7.56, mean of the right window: 6.98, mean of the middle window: 6.4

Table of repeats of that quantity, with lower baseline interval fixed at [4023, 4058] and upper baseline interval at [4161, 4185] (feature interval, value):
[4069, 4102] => 2.7 A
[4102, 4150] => 4.9 A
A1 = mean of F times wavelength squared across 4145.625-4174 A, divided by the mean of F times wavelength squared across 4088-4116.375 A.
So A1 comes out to 1.2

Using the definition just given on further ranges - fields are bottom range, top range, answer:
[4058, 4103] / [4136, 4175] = 1.05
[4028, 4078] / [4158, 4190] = 1.02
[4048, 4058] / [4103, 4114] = 0.86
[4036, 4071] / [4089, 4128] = 0.88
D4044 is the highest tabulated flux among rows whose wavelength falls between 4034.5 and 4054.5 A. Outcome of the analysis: 7.734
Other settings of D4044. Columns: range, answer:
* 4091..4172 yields 7.941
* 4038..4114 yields 8.304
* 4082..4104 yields 7.307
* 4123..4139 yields 7.092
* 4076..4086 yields 7.524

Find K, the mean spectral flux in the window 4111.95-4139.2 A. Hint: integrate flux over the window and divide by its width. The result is 6.78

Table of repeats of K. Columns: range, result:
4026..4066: 7.54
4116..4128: 6.7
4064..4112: 6.88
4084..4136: 6.51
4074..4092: 7.06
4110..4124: 6.65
